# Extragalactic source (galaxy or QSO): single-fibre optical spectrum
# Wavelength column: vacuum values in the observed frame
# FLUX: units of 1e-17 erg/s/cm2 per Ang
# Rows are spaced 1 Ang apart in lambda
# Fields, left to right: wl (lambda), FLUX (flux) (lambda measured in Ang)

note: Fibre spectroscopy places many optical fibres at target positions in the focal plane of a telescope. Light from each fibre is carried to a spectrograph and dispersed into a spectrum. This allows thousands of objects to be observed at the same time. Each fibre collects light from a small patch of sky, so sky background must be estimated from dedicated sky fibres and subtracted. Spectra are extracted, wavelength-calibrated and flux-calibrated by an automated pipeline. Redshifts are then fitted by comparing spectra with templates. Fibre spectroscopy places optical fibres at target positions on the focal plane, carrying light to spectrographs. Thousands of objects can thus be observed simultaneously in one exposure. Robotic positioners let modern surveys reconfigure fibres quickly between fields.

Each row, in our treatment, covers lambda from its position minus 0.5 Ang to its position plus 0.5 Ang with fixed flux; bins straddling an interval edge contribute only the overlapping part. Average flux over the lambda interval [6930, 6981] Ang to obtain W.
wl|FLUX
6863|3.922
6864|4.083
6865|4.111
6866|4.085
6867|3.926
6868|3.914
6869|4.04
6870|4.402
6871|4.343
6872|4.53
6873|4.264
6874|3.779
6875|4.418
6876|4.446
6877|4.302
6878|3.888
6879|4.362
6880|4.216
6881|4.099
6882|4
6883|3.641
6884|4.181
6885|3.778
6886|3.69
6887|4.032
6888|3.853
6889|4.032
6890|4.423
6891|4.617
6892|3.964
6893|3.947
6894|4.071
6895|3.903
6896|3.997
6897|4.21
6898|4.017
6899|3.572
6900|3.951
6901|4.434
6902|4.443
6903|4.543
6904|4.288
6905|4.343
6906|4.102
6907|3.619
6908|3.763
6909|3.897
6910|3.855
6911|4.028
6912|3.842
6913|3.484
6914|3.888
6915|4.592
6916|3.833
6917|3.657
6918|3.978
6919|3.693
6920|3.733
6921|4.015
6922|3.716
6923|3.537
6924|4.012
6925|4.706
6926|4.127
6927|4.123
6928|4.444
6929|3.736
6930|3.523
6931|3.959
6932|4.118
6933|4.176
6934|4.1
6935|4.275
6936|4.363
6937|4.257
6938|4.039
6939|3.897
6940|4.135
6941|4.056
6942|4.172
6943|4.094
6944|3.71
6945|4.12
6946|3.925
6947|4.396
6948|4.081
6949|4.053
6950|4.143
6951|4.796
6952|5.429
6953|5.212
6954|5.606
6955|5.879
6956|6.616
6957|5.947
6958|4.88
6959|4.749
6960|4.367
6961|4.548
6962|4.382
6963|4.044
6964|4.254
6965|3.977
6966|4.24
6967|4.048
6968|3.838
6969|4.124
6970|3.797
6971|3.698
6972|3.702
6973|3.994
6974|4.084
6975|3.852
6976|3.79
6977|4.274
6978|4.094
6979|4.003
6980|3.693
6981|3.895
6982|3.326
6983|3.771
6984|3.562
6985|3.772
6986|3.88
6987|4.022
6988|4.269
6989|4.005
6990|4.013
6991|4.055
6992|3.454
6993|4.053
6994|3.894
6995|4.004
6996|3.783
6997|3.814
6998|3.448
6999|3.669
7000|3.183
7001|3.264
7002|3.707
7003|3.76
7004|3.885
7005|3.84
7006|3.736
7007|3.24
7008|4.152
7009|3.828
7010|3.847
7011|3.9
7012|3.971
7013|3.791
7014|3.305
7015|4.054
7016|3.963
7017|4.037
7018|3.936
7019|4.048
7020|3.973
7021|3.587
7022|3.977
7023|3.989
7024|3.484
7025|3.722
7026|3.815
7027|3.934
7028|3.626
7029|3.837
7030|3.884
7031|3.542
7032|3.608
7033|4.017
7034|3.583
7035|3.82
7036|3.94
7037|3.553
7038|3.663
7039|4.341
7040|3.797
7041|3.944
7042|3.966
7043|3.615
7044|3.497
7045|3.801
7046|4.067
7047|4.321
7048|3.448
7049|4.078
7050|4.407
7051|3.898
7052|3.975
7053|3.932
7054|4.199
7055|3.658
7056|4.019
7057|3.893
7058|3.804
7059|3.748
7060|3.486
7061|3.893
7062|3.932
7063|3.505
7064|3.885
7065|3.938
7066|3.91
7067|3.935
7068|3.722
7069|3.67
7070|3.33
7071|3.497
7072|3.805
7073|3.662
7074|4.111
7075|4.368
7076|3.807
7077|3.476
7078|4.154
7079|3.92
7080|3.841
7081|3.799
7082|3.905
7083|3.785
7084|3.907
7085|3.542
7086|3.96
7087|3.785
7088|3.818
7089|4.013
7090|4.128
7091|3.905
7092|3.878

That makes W 4.31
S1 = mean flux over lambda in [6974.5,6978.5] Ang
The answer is 4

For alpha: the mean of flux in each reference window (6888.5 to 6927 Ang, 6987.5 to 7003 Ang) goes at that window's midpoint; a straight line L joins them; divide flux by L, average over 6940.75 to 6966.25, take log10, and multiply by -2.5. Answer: -0.18 mag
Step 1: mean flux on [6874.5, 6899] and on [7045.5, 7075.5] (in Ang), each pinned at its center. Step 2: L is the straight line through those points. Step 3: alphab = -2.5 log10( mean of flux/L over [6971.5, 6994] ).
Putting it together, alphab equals 0.02 mag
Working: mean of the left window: 4.08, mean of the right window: 3.87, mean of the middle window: 3.89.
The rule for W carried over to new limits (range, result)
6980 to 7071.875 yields 3.81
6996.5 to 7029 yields 3.77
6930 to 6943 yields 4.1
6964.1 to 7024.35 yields 3.84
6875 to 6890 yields 4.06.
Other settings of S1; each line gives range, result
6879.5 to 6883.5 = 3.99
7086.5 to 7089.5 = 3.87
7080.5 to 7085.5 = 3.79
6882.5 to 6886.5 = 3.82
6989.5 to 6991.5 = 4.03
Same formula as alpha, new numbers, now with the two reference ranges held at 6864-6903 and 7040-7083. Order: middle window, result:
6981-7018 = 0.04 mag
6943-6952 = -0.05 mag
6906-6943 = 0.02 mag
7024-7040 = 0.03 mag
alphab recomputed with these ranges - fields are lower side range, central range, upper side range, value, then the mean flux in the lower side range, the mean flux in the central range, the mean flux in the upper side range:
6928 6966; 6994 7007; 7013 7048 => 0.11 mag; 4.43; 3.67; 3.82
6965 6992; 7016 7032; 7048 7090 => 0.02 mag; 3.91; 3.82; 3.85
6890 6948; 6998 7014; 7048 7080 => 0.07 mag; 4.04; 3.7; 3.85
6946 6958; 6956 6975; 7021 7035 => 0.12 mag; 5.05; 4.31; 3.77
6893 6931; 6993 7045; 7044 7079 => 0.03 mag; 3.99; 3.78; 3.86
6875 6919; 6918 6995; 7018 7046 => -0.06 mag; 4.04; 4.17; 3.81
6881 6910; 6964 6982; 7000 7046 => -0.01 mag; 4.04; 3.94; 3.79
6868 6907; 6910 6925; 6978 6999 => 0.04 mag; 4.13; 3.89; 3.84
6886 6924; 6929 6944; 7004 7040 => -0.03 mag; 3.99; 4.06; 3.82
